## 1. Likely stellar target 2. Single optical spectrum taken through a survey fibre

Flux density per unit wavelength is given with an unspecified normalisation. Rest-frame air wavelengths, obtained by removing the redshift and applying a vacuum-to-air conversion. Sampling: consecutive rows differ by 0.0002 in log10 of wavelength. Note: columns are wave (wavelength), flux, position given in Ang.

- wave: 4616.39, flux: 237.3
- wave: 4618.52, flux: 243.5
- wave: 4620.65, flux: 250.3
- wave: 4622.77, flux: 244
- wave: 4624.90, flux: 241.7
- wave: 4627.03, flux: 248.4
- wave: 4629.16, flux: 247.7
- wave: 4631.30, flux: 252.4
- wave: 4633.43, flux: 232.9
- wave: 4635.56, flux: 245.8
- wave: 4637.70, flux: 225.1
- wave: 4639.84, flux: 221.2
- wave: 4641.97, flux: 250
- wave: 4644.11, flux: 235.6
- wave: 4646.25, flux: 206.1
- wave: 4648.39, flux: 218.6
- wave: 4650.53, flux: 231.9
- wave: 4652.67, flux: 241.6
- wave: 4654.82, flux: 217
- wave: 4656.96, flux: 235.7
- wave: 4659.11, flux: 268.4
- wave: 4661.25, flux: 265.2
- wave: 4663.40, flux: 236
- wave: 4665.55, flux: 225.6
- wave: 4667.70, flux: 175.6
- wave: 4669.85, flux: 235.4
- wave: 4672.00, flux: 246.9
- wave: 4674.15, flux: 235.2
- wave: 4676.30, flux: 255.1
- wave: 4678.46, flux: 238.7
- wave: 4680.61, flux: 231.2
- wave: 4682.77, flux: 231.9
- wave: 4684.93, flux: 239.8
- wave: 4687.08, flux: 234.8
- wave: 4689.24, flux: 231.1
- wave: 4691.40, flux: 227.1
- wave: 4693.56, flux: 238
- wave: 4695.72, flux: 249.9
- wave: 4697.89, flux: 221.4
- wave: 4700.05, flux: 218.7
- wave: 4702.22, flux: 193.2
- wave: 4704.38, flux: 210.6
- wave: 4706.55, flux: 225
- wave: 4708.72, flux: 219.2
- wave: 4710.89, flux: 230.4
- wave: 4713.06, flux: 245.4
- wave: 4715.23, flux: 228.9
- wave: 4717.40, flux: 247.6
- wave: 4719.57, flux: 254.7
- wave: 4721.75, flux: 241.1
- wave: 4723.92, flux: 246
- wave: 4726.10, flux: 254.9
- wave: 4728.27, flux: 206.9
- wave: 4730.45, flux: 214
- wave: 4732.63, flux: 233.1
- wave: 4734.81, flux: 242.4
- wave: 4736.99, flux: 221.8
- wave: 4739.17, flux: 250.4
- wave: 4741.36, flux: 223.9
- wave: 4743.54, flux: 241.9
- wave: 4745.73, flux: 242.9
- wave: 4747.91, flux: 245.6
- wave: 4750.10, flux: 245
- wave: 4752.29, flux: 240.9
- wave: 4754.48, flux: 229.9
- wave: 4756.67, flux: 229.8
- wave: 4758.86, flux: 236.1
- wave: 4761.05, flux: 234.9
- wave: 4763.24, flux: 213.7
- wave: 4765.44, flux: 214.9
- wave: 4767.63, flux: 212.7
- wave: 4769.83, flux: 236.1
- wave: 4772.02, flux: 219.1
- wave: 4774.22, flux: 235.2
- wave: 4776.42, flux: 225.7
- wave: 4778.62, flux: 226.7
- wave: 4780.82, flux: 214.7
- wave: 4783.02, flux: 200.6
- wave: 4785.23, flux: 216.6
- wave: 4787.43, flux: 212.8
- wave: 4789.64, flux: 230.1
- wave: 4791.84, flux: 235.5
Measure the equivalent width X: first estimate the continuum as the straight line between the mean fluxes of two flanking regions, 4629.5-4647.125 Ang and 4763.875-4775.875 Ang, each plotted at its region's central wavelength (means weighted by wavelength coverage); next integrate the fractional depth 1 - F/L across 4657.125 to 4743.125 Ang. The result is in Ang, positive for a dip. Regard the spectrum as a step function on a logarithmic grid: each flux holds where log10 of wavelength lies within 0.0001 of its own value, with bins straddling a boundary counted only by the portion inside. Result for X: -1.5 Ang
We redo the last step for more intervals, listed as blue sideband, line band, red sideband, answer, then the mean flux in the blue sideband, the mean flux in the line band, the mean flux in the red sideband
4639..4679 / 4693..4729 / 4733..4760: 0.68 Ang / 234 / 231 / 237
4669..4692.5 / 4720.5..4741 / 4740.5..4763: 0.20 Ang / 237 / 234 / 236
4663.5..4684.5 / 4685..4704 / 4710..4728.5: 0.71 Ang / 231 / 227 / 241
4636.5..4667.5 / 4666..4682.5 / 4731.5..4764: 0.16 Ang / 232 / 231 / 236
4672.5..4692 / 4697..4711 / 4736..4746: 1.21 Ang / 237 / 216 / 236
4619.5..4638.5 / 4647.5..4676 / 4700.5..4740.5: 0.60 Ang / 243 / 234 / 231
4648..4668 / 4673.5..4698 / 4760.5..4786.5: -0.63 Ang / 234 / 237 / 221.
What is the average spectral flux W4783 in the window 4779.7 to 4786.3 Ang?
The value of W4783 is 211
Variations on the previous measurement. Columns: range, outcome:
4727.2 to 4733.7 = 218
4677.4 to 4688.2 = 235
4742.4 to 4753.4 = 243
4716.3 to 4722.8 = 248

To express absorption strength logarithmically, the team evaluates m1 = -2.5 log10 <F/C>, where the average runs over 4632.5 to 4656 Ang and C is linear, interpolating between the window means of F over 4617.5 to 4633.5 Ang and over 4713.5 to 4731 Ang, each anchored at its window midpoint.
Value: 0.07 mag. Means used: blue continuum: 246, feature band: 230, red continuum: 238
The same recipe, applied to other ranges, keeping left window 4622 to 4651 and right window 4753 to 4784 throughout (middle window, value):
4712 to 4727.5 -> -0.08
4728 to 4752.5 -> -0.04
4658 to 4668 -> -0.02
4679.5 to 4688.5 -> -0.01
